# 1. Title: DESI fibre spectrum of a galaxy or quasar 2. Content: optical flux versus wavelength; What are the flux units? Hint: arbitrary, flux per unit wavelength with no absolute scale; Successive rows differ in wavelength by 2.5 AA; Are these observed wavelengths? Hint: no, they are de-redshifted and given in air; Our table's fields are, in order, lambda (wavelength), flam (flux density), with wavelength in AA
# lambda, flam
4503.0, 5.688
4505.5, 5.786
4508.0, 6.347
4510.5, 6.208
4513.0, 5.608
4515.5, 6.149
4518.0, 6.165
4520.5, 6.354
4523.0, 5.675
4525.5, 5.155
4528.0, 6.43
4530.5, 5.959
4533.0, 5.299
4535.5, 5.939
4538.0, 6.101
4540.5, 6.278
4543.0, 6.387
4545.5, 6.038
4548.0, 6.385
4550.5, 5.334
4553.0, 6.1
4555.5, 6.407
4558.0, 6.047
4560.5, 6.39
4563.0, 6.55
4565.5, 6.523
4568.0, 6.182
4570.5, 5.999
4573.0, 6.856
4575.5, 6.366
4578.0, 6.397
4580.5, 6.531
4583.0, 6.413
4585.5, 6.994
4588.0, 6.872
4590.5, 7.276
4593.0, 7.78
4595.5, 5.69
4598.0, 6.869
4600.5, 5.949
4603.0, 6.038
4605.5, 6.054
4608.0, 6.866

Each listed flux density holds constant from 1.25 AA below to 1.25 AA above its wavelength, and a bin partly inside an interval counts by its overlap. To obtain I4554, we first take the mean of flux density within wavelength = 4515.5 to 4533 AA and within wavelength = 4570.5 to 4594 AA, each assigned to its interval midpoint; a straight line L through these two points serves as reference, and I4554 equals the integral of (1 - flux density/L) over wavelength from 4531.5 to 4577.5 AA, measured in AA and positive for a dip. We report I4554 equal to 1.4 AA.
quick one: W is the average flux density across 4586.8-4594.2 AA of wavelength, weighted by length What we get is 7.31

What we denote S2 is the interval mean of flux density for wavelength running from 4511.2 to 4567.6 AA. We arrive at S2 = 6.06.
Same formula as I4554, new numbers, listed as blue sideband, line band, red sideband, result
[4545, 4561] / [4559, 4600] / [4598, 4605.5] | -3.1 AA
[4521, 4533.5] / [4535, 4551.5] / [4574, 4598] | -0.2 AA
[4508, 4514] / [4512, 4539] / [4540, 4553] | 0.6 AA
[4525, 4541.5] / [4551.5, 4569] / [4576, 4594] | 0.3 AA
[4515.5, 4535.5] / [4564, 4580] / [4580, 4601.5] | 0.2 AA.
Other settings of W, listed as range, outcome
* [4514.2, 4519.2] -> 6.15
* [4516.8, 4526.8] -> 5.84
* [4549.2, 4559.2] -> 5.97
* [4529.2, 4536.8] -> 5.74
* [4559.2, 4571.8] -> 6.33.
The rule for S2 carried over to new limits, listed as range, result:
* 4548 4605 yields 6.43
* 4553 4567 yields 6.35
